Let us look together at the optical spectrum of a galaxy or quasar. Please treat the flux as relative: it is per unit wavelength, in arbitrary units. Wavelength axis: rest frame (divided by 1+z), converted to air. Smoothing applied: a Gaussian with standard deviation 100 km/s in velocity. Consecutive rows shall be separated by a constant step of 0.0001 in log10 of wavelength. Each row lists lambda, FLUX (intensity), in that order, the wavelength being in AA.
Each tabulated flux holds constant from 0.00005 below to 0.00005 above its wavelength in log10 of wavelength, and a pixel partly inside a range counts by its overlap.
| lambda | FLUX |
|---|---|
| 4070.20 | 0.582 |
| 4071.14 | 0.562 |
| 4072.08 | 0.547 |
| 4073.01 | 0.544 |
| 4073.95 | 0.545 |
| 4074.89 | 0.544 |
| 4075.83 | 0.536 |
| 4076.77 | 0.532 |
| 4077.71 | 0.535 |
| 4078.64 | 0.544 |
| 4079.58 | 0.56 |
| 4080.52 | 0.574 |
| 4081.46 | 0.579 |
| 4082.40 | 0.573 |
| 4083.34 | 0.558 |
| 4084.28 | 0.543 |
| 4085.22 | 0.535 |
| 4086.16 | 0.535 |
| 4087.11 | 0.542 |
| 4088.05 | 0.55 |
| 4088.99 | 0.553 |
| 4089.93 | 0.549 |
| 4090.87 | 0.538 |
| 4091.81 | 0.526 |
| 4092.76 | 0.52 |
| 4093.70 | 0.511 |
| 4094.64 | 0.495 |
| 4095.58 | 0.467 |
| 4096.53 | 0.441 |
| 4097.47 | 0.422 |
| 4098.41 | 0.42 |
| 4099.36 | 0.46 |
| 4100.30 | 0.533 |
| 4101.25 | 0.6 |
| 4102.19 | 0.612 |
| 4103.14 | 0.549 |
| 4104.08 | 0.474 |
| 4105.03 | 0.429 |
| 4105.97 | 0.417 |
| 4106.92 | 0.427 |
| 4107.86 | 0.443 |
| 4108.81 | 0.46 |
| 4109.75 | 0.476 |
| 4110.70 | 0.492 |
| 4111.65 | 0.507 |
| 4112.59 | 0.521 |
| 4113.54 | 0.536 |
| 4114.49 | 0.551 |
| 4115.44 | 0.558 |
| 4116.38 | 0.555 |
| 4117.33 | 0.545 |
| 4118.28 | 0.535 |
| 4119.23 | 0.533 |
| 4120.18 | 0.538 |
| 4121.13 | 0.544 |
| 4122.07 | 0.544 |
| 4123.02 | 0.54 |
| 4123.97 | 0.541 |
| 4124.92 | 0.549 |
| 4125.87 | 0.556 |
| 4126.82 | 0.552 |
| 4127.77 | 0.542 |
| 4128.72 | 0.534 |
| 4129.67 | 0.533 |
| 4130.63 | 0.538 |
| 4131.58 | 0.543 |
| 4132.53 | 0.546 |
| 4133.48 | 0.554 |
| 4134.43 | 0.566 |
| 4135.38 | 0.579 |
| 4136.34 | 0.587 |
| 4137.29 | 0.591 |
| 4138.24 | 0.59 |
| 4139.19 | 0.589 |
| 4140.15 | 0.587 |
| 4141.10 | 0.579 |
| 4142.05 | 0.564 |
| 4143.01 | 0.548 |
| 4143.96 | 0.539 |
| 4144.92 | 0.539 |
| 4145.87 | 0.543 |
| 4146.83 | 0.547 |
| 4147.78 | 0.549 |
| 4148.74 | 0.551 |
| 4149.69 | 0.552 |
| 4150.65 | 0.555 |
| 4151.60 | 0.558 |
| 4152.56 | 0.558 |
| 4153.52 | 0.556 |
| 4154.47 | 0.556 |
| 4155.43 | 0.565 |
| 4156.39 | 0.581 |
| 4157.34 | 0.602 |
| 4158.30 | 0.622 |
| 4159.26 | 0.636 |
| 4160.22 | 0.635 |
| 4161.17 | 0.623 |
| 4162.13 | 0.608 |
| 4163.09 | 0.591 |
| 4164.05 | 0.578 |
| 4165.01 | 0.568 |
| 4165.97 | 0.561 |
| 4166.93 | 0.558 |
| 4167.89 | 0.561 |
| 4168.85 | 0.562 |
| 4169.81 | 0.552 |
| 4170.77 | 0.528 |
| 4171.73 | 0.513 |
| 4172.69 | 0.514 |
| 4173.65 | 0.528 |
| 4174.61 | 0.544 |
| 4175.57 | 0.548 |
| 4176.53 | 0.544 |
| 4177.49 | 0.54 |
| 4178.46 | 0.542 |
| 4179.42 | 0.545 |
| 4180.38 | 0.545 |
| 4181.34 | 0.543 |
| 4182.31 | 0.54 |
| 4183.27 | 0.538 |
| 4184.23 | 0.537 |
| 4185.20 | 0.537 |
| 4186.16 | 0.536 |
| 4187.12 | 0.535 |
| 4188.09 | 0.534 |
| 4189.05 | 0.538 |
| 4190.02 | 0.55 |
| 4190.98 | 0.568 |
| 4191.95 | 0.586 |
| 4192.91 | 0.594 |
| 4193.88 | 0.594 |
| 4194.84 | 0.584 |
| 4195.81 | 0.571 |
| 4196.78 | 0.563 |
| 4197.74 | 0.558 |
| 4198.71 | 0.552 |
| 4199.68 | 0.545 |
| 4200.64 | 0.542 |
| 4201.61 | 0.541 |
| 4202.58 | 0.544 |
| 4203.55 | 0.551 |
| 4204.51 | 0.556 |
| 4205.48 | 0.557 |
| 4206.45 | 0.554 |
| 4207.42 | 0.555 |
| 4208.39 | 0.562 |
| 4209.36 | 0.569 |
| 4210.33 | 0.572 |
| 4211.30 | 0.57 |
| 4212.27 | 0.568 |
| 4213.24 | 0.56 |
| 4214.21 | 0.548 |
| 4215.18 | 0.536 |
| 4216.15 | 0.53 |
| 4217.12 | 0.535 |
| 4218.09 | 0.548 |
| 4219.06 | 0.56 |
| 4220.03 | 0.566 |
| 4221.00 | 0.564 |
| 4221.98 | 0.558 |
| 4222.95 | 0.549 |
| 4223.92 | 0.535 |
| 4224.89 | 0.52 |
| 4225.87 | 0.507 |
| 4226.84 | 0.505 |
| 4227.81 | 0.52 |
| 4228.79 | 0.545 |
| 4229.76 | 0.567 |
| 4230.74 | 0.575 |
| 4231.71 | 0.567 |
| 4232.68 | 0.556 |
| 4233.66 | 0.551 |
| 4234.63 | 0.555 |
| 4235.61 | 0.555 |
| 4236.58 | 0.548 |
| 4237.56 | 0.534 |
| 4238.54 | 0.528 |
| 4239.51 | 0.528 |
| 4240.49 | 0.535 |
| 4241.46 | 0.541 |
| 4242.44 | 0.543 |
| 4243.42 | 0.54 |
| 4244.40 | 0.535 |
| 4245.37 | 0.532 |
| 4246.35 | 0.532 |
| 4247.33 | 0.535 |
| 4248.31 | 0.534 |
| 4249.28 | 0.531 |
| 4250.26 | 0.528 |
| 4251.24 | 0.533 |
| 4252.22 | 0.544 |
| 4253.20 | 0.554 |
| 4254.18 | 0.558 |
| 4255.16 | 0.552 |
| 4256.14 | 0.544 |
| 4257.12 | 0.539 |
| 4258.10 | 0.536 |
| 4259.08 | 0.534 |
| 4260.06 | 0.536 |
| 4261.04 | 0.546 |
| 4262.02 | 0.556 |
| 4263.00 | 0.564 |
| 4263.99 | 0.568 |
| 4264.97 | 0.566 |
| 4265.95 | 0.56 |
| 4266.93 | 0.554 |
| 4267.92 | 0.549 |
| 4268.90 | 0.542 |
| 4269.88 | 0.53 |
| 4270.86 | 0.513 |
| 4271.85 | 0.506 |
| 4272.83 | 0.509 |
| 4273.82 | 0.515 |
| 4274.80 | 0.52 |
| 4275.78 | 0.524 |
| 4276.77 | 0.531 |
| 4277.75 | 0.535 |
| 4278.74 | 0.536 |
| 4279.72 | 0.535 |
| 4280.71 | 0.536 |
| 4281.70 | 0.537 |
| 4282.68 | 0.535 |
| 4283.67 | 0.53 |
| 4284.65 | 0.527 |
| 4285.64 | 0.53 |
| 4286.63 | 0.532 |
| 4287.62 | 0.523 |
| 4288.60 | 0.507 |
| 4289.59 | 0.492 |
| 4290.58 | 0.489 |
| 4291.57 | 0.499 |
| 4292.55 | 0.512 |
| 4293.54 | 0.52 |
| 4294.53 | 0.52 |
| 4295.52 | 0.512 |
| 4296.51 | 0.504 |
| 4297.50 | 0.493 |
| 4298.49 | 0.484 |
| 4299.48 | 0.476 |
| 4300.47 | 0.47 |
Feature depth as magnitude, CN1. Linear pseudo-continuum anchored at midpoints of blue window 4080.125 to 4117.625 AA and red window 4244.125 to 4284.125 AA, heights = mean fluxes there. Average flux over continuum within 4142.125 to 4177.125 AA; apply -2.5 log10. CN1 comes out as -0.08 mag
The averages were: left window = 0.514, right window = 0.538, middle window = 0.563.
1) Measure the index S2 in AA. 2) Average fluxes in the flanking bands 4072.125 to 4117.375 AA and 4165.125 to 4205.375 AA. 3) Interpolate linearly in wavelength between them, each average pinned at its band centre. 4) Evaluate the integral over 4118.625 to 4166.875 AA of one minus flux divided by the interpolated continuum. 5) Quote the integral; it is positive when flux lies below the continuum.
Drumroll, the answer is -2.6 AA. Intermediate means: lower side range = 0.519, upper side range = 0.55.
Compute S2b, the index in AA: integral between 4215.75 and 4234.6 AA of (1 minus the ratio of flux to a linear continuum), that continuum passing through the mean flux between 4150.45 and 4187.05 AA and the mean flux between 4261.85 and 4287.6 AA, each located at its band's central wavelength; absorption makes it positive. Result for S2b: 0.1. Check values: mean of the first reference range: 0.561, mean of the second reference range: 0.535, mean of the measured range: 0.546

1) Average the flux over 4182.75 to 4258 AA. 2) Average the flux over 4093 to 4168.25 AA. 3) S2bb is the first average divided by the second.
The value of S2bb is 1.01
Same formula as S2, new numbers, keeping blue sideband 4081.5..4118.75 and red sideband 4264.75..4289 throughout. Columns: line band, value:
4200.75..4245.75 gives -1.9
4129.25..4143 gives -1.4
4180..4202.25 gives -1.3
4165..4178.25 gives -0.6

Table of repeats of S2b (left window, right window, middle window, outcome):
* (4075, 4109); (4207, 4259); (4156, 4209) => -2.5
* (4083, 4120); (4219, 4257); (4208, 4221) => -0.5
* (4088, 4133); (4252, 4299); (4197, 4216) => -1.1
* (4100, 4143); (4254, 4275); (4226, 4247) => -0.1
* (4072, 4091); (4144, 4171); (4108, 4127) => 1.0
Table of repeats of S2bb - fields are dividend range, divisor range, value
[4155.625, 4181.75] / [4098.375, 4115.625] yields 1.13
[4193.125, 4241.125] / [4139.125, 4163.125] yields 0.96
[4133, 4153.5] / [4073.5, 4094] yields 1.03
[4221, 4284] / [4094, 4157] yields 1.01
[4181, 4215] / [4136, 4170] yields 0.97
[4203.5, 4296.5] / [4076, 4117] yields 1.04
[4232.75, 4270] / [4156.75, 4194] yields 0.97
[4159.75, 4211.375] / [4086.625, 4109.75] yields 1.12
